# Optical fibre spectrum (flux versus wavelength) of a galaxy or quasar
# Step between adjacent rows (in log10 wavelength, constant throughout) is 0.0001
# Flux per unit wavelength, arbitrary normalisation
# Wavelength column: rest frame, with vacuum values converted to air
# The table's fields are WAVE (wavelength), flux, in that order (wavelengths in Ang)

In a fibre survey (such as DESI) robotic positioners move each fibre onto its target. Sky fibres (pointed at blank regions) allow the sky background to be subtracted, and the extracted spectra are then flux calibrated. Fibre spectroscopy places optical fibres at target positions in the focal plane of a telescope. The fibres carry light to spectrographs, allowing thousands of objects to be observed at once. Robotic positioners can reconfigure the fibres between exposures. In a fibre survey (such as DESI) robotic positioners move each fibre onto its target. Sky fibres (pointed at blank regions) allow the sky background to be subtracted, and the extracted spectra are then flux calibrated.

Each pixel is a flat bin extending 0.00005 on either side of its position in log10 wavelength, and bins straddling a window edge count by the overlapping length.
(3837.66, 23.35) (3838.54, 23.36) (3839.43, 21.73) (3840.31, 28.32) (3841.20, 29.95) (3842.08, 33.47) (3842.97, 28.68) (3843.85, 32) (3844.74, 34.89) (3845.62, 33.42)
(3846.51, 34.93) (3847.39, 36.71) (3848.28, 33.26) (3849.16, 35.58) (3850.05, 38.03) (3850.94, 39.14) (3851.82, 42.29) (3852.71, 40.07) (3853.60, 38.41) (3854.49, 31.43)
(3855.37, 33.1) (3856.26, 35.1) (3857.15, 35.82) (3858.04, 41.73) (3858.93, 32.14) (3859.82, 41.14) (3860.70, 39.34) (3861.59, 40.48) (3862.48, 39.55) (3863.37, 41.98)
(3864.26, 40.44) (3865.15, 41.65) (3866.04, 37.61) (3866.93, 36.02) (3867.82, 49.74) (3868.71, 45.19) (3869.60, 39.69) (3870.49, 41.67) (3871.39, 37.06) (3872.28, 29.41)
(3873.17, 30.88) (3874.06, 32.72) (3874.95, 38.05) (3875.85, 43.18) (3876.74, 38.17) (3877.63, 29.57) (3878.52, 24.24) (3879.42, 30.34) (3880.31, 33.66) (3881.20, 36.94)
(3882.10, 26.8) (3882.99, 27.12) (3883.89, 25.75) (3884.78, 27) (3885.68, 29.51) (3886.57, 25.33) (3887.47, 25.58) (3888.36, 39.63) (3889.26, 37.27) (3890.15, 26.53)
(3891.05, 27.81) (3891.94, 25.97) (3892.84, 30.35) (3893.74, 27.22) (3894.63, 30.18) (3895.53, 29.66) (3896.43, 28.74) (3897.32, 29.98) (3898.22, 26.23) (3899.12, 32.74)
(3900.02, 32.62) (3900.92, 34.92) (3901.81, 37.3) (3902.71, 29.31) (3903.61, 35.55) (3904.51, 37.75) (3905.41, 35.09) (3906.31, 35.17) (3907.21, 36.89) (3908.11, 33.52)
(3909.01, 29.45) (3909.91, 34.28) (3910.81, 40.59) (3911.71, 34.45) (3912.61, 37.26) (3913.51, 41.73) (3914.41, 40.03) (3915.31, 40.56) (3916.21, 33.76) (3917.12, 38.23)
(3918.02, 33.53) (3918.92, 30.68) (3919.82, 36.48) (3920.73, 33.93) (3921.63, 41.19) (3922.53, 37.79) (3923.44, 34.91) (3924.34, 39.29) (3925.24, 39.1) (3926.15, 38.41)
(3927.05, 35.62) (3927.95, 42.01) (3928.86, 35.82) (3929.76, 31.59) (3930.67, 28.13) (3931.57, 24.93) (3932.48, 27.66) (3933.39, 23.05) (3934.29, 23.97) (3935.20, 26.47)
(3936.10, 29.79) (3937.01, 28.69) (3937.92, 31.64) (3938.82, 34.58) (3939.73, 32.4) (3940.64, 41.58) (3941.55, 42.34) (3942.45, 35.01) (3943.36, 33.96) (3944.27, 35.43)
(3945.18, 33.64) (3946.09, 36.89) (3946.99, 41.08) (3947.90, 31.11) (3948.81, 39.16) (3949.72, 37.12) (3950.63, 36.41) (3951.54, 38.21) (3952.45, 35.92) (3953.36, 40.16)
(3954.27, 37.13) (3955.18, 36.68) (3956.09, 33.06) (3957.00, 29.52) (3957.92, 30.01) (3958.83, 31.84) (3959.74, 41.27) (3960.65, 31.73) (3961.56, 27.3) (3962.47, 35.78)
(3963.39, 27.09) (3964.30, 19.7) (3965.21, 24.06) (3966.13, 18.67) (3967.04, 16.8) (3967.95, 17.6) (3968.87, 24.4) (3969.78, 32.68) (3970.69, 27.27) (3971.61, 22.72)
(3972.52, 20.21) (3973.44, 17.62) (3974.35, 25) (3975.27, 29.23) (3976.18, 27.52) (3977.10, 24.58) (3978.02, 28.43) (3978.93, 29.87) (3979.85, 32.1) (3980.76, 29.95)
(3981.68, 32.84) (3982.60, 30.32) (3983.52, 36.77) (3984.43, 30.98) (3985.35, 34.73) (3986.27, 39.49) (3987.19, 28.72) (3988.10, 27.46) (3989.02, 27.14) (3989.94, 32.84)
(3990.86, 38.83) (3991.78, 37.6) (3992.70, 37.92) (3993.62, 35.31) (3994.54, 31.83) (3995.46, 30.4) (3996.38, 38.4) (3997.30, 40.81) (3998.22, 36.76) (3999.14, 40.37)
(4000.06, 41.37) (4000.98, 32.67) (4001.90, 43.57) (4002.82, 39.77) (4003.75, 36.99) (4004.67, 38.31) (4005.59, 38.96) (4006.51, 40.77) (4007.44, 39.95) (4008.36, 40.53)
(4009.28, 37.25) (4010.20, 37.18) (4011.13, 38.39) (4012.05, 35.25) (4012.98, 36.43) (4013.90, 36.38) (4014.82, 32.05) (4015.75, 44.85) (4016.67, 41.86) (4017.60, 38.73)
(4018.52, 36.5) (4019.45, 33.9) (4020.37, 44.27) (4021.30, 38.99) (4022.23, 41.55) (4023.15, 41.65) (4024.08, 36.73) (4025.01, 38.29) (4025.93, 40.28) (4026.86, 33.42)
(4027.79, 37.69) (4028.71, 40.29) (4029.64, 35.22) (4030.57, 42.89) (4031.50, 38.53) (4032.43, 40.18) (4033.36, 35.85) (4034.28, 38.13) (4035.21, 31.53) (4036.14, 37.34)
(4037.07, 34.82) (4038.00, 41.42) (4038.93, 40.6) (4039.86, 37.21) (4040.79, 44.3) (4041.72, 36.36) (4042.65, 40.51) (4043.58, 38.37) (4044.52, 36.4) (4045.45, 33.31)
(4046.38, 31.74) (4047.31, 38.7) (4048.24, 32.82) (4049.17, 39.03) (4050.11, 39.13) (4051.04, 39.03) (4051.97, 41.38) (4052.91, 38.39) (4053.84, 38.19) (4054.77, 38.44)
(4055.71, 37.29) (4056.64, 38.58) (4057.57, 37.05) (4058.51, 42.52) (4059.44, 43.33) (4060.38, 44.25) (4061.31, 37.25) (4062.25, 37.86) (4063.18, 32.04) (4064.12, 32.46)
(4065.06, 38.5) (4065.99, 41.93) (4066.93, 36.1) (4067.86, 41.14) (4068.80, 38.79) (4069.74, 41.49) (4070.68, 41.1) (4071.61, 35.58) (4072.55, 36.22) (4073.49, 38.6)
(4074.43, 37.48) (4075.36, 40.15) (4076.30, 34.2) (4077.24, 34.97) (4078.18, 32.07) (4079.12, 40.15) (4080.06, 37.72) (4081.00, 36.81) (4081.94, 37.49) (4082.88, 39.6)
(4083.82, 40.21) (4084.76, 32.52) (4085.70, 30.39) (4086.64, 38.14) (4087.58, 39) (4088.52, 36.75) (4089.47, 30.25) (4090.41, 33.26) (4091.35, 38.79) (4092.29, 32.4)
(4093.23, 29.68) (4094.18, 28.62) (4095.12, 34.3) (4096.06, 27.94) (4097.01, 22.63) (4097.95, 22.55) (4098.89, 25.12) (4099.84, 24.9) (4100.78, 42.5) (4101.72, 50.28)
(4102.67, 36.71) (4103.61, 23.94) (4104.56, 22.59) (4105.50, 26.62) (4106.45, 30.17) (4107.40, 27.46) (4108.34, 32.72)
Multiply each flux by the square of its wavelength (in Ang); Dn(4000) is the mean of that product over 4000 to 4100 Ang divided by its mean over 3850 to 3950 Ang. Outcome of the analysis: 1.2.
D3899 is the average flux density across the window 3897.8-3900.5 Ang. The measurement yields 30.6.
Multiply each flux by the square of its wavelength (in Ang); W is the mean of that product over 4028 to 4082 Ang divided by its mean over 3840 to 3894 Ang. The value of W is 1.21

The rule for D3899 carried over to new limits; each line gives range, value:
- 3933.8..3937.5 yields 27.2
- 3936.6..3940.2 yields 31.9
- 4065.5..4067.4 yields 39.2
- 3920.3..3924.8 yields 37.5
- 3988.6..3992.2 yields 34.1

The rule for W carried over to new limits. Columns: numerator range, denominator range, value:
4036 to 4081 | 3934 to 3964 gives 1.18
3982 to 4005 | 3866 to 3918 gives 1.11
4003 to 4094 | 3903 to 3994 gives 1.22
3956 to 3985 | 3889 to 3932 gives 0.84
